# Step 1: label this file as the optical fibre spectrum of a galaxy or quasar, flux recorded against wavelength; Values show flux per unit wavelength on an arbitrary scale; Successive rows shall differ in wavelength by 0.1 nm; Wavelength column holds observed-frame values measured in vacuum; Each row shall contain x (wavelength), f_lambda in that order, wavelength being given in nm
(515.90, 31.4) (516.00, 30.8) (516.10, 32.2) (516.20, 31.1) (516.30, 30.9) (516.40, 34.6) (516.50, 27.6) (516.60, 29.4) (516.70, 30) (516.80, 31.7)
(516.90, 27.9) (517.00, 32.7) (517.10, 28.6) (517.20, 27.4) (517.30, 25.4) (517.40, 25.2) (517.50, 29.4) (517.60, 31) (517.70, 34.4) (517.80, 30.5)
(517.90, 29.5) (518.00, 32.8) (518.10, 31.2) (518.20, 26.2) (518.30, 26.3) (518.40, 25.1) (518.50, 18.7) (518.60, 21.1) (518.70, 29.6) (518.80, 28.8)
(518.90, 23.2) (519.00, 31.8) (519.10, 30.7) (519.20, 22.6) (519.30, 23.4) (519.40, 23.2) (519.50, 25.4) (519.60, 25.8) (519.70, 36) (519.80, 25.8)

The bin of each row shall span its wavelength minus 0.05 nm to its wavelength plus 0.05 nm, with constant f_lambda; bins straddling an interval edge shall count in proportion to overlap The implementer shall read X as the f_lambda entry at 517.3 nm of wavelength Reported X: 25.4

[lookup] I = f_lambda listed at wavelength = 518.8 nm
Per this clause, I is 28.8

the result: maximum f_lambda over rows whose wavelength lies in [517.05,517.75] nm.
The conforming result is 34.4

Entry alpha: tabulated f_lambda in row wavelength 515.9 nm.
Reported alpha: 31.4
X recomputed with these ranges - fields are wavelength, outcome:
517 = 32.7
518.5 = 18.7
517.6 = 31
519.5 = 25.4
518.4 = 25.1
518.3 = 26.3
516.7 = 30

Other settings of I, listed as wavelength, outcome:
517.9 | 29.5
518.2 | 26.2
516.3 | 30.9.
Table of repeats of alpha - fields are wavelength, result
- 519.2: 22.6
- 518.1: 31.2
